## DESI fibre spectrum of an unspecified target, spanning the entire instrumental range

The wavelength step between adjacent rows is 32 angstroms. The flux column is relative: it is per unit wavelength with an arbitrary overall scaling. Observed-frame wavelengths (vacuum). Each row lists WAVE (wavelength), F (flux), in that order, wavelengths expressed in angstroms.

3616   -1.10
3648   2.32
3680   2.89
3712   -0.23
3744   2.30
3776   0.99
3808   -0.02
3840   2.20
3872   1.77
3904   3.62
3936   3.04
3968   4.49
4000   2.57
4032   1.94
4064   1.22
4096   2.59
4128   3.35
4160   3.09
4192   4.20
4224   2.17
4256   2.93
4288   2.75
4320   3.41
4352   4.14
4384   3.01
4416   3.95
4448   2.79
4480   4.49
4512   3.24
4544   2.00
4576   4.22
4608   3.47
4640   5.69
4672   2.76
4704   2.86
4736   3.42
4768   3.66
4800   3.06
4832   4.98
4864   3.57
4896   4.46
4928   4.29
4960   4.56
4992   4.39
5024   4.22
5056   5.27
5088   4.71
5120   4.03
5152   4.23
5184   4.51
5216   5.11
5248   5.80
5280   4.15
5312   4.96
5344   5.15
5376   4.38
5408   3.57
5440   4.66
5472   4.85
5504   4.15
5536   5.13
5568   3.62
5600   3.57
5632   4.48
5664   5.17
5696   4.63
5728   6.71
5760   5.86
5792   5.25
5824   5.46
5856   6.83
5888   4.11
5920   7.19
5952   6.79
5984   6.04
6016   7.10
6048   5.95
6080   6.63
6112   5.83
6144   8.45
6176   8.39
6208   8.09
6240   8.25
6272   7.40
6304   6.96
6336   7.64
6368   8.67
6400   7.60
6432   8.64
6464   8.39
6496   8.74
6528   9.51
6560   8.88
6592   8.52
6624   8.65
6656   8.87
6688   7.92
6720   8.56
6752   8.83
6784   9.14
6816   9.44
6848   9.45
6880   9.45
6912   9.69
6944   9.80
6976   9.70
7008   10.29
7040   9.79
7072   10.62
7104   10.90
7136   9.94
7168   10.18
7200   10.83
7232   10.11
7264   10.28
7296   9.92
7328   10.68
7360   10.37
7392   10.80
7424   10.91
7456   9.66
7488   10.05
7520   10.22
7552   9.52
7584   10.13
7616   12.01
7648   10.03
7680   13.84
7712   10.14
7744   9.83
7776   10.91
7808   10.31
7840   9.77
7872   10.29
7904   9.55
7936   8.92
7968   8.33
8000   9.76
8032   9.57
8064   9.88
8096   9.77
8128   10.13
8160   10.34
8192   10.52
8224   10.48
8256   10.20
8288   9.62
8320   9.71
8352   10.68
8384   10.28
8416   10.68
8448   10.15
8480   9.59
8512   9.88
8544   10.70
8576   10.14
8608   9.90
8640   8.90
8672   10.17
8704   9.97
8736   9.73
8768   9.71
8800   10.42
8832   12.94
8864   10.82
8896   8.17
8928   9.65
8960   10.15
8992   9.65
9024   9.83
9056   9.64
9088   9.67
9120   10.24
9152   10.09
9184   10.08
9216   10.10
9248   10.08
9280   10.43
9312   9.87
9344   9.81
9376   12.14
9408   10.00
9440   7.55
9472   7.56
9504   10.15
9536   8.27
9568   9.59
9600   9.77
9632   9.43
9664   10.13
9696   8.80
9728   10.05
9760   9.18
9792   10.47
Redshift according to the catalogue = 0.535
